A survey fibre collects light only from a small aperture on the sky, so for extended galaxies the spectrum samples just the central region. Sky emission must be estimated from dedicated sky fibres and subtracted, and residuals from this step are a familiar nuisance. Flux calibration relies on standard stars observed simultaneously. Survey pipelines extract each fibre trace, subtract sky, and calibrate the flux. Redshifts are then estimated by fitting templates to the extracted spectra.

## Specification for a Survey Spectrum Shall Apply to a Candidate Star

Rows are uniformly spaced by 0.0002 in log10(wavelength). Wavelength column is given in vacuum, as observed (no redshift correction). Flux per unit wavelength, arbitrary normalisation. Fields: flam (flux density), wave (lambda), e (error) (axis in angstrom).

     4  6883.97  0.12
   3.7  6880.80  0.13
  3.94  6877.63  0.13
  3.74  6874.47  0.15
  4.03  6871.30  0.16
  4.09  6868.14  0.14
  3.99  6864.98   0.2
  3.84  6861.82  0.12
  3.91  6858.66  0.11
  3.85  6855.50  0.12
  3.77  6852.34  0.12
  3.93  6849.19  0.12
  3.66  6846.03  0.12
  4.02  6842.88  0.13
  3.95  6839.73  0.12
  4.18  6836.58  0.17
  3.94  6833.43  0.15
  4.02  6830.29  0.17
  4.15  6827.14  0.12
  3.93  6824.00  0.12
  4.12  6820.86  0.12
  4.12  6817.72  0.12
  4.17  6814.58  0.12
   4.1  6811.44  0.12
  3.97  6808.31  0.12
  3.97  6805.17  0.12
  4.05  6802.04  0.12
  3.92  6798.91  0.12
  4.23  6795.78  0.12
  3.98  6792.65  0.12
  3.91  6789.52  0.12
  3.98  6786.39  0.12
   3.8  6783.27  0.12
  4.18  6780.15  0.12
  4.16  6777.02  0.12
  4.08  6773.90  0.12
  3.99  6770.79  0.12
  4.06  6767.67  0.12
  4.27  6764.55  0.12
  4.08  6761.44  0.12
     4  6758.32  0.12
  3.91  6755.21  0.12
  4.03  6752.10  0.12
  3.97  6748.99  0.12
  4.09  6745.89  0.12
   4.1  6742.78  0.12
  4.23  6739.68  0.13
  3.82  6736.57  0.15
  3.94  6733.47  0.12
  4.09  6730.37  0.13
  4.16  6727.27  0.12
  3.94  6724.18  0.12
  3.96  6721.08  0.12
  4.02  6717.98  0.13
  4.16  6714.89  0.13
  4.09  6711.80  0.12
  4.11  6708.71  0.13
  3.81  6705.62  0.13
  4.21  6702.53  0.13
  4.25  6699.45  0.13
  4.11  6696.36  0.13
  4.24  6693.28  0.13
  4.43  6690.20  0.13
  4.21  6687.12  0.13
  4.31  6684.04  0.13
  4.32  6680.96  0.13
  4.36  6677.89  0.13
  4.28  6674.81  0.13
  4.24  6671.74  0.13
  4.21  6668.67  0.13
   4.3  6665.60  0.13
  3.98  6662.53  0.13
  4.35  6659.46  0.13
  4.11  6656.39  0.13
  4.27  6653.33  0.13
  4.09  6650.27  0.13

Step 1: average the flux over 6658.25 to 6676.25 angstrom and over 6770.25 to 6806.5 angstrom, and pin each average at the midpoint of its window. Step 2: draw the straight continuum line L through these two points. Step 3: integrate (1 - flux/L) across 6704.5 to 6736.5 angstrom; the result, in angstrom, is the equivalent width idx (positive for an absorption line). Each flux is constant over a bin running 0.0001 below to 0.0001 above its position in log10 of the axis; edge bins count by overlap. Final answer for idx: 0.89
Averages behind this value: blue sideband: 4.22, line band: 4.02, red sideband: 4.02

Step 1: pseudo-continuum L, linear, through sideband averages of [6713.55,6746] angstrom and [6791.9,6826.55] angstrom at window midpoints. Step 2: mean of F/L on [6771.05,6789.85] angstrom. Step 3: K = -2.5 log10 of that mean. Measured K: 0.007 mag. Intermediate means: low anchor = 4.04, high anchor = 4.06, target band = 4.02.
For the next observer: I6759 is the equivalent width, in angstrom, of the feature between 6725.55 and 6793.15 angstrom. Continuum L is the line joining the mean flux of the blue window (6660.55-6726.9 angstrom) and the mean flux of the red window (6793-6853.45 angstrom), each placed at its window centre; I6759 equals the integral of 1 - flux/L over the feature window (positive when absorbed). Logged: 0.8 angstrom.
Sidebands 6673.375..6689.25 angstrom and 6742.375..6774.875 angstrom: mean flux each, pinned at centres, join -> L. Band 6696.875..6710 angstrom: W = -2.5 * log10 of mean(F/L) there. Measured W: 0.04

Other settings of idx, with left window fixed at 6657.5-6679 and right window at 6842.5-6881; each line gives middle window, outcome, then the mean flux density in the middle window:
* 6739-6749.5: 0.0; 4.1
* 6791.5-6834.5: -0.8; 4.05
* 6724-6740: 0.4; 4.02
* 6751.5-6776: 0.1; 4.06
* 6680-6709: -0.1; 4.2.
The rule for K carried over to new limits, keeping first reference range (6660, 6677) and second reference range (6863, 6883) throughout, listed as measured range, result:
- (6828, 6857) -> 0.01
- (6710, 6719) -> 0.01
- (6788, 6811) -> 0.00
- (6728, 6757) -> 0.02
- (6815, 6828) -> -0.03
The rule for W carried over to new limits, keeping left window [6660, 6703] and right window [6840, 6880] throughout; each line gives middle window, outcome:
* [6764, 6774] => -0.003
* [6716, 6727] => 0.045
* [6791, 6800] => -0.006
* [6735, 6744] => 0.023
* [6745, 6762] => 0.027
